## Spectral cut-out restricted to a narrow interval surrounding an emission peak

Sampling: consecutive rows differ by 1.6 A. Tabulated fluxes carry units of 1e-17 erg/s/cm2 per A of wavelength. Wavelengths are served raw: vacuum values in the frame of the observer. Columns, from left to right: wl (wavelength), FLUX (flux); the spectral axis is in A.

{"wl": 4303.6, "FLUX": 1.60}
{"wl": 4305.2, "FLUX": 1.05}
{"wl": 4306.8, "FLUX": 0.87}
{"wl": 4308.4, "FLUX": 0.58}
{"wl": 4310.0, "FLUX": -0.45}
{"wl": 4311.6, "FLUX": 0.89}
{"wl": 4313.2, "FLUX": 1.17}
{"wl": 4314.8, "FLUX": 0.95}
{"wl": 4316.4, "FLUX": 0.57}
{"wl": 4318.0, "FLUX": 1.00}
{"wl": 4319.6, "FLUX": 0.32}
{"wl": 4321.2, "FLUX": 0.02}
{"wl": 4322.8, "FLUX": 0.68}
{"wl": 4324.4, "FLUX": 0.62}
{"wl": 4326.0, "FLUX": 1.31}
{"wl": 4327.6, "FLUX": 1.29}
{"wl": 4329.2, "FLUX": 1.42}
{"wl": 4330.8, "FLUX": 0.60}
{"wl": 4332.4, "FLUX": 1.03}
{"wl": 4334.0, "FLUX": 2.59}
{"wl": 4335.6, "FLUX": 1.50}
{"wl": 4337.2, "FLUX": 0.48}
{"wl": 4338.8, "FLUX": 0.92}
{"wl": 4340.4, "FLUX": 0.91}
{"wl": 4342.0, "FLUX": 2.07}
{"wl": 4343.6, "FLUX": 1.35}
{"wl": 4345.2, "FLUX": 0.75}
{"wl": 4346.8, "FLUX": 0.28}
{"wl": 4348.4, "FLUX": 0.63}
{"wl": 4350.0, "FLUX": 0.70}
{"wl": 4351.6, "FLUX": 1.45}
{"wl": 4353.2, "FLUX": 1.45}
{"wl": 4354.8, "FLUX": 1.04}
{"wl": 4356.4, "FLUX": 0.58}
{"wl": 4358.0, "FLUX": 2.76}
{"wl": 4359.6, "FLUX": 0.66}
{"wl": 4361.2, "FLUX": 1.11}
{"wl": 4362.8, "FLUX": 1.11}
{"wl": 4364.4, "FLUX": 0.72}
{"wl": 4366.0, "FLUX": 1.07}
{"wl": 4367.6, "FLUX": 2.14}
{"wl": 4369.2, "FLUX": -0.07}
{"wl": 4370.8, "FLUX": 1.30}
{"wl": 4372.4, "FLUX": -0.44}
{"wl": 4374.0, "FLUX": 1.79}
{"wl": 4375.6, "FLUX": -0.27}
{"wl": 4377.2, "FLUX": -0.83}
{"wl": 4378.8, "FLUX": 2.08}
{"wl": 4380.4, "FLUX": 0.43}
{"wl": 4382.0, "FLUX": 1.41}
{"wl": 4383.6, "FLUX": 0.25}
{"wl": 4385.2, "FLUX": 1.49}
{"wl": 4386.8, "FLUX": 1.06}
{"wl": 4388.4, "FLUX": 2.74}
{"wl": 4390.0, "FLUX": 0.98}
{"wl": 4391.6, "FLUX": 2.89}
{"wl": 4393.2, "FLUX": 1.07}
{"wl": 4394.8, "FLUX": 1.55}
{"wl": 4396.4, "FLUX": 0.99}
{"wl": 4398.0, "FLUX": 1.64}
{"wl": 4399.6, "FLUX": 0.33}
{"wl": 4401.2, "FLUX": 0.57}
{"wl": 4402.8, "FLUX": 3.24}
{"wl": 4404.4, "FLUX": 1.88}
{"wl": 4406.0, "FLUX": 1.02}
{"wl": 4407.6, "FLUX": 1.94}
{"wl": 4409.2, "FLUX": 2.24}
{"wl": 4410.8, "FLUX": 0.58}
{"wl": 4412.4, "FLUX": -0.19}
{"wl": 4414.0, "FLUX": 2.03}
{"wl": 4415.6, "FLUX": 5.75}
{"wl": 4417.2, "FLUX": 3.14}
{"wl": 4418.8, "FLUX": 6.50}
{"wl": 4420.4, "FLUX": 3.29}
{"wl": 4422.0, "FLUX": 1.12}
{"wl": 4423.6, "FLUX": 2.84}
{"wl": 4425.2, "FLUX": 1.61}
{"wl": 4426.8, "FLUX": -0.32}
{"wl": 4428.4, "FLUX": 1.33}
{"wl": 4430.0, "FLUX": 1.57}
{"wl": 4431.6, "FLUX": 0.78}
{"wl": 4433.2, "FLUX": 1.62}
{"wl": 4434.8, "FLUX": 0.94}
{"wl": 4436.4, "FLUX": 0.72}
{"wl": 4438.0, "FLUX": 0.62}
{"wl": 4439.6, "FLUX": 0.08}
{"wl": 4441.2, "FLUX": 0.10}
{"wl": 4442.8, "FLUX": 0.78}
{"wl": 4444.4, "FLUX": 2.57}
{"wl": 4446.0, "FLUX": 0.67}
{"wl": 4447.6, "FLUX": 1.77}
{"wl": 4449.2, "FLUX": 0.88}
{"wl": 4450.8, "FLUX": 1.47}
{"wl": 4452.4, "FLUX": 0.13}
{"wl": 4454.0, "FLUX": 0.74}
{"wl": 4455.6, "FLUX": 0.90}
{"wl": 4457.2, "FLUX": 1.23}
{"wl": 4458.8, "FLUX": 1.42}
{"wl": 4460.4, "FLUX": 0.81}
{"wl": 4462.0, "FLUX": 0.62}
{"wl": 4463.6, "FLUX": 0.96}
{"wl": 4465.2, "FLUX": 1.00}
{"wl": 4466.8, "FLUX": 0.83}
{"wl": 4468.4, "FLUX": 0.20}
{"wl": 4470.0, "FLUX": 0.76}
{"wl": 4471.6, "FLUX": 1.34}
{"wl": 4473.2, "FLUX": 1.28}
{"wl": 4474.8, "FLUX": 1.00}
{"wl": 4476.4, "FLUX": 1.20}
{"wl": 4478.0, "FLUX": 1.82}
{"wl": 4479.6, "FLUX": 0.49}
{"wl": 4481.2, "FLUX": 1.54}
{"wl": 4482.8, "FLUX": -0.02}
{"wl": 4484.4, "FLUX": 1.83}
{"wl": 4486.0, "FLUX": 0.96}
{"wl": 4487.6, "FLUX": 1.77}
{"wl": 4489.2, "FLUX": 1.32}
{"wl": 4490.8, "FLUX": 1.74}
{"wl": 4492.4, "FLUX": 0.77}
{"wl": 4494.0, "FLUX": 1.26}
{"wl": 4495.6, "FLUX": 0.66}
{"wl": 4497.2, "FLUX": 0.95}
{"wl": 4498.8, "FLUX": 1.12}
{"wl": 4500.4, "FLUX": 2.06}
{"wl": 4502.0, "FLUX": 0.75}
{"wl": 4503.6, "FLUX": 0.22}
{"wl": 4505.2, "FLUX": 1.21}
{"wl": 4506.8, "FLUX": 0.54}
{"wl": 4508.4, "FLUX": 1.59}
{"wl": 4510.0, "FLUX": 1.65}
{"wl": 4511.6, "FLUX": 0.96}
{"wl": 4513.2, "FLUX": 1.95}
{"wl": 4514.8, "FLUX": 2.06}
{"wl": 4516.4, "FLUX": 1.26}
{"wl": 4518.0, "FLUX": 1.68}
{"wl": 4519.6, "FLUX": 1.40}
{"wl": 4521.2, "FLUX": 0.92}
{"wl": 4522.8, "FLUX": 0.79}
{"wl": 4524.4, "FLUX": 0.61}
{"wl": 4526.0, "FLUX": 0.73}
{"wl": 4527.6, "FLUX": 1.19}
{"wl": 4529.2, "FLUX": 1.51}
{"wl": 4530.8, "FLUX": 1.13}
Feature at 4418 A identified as [O II]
